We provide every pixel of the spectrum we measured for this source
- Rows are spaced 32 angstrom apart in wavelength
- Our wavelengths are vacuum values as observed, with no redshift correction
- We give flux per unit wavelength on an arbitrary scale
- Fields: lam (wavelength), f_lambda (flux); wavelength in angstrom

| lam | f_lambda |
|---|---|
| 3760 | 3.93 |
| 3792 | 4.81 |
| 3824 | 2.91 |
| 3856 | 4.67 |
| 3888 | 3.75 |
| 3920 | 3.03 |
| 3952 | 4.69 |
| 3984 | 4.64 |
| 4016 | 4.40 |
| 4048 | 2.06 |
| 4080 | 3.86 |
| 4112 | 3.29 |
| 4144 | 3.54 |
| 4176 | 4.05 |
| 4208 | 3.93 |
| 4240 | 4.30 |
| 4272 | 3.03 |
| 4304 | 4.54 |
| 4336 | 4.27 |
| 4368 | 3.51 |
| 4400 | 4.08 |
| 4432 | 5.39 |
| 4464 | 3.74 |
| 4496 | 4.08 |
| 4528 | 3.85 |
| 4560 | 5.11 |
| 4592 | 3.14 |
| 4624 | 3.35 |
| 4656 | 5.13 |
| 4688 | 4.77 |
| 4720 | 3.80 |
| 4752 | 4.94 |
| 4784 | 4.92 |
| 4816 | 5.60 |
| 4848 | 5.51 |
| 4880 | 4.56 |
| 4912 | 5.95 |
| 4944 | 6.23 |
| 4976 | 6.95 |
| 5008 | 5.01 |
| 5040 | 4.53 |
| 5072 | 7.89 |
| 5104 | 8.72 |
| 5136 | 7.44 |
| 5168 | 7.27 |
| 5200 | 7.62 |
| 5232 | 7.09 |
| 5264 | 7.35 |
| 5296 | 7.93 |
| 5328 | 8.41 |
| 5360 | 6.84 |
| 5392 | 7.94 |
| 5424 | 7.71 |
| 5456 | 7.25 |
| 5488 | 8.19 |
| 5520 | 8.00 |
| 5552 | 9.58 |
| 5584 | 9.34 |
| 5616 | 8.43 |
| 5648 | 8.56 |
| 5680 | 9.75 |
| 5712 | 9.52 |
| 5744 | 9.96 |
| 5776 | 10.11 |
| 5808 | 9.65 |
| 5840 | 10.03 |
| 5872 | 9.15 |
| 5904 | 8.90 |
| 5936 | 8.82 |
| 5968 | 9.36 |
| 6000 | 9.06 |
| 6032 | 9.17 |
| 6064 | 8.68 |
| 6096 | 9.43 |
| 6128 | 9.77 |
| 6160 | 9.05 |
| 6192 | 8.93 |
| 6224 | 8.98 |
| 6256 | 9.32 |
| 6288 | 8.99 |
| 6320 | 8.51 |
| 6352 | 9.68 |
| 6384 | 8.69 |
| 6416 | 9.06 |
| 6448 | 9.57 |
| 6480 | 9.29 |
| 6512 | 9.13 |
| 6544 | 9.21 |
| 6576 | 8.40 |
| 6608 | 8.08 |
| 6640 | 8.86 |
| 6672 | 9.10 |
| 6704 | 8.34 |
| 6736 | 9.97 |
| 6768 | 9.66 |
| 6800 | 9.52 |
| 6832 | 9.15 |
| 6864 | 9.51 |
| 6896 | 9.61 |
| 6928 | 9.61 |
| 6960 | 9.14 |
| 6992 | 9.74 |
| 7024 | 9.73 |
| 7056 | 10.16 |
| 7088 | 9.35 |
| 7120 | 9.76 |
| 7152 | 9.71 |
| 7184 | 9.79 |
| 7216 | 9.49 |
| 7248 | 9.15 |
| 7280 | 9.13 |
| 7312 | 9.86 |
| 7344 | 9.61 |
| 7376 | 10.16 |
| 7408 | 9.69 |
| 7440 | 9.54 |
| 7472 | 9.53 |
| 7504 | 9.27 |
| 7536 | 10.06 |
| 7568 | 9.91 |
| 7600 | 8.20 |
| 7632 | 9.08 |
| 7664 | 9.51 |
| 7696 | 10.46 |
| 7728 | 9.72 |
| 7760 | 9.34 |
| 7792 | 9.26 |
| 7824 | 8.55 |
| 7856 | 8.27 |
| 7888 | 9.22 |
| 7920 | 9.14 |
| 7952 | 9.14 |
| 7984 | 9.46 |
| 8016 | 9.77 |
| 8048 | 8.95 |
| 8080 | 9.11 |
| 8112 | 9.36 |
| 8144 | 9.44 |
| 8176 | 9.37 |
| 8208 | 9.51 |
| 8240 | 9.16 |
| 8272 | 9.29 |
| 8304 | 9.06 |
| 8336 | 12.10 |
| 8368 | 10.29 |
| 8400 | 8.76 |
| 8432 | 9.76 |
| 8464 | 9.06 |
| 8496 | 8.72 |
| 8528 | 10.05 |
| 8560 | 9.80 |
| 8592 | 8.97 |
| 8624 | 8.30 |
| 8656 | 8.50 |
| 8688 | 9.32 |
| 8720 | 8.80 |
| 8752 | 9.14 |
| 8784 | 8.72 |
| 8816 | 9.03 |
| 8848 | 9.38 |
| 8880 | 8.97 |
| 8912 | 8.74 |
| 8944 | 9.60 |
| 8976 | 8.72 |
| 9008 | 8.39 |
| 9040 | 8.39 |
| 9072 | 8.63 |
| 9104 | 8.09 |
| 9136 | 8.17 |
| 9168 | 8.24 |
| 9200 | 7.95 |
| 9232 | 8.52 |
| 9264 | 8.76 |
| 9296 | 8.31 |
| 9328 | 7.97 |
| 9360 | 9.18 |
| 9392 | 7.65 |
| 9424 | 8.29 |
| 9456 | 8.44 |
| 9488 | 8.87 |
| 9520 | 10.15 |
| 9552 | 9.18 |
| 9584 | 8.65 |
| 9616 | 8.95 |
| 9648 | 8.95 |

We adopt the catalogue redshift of 0.271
